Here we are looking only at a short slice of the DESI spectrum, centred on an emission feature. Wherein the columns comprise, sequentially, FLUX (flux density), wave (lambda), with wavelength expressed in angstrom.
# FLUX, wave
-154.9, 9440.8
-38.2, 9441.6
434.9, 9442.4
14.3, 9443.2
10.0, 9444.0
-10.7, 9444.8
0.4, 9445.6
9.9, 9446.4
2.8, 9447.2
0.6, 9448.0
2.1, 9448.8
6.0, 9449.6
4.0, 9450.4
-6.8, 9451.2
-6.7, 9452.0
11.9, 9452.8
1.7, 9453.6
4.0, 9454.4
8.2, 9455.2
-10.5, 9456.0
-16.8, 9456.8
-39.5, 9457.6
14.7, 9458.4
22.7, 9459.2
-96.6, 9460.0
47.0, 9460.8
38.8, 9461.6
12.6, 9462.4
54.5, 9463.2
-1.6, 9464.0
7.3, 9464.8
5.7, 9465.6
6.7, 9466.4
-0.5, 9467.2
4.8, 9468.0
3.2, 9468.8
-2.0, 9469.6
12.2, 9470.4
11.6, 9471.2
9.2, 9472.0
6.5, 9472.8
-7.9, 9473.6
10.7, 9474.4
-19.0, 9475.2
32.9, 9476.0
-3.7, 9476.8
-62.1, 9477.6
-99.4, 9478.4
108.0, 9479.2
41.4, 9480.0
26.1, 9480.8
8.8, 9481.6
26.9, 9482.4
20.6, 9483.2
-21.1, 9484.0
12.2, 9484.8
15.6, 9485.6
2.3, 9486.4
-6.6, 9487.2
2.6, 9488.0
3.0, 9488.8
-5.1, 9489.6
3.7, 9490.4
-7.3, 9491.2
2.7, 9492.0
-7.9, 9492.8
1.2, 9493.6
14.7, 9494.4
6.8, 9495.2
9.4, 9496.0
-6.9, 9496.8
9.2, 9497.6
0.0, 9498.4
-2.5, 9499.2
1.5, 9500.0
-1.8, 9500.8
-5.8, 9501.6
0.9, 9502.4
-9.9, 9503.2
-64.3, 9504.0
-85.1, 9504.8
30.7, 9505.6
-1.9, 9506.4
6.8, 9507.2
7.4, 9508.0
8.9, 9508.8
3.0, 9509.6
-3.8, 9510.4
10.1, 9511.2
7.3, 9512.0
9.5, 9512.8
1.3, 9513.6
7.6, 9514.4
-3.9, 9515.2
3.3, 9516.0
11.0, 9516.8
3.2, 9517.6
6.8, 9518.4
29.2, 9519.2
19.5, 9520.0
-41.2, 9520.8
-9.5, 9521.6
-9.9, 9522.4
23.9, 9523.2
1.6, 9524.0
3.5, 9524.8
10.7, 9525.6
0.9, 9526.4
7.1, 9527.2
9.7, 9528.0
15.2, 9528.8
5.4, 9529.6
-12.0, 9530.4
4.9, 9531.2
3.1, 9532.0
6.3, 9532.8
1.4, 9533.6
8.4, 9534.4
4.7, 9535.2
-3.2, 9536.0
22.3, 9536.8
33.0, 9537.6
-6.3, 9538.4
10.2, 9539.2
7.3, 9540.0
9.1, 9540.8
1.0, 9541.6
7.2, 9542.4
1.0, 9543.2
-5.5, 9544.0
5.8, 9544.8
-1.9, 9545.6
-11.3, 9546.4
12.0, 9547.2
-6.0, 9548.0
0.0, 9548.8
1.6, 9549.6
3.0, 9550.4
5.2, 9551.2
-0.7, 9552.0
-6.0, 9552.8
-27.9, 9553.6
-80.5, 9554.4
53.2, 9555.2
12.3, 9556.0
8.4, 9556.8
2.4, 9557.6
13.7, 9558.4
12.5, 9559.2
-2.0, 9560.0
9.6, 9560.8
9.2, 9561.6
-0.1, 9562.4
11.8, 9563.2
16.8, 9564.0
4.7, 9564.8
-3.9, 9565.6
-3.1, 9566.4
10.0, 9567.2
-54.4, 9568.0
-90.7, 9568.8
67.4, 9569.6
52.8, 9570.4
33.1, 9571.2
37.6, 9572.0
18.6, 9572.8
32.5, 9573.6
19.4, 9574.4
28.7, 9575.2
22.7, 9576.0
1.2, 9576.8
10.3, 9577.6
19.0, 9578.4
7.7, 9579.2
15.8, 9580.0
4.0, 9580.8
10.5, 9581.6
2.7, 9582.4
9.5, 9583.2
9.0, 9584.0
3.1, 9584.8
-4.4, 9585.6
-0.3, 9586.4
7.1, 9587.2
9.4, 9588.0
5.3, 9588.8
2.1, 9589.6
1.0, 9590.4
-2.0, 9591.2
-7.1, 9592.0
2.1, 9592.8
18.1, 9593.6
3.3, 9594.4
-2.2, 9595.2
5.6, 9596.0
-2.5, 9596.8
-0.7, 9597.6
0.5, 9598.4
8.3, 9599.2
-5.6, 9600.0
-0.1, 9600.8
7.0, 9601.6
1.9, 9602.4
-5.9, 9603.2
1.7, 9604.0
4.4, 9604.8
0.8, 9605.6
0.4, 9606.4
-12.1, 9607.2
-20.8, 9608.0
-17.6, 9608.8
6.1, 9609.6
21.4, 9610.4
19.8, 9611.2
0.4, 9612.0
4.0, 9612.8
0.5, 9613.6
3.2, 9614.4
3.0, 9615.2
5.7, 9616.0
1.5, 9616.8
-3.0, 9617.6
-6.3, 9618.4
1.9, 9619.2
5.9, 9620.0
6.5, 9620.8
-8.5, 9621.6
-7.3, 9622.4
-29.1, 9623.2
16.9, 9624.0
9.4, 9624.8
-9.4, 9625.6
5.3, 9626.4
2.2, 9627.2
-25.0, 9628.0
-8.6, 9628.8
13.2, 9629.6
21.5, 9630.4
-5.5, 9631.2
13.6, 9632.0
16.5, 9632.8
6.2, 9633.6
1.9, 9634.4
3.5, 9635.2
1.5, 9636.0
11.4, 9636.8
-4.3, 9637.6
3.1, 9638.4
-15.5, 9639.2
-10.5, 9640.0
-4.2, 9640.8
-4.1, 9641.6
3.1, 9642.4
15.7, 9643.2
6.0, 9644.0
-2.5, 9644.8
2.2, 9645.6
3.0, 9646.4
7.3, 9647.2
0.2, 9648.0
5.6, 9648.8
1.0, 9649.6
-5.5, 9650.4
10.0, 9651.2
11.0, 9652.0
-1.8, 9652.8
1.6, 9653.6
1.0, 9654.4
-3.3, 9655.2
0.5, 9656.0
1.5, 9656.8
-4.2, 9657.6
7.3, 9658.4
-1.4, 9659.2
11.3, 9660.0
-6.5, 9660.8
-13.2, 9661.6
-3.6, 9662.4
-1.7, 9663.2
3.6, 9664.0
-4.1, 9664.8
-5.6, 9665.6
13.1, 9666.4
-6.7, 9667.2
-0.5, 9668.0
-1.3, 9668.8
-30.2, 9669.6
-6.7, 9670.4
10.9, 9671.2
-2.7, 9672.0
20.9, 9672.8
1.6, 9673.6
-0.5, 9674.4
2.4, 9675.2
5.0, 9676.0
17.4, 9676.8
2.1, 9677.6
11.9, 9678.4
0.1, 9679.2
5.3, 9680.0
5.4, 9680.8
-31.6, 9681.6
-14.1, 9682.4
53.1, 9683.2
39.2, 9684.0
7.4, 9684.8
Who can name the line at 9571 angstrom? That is [O III] 5007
